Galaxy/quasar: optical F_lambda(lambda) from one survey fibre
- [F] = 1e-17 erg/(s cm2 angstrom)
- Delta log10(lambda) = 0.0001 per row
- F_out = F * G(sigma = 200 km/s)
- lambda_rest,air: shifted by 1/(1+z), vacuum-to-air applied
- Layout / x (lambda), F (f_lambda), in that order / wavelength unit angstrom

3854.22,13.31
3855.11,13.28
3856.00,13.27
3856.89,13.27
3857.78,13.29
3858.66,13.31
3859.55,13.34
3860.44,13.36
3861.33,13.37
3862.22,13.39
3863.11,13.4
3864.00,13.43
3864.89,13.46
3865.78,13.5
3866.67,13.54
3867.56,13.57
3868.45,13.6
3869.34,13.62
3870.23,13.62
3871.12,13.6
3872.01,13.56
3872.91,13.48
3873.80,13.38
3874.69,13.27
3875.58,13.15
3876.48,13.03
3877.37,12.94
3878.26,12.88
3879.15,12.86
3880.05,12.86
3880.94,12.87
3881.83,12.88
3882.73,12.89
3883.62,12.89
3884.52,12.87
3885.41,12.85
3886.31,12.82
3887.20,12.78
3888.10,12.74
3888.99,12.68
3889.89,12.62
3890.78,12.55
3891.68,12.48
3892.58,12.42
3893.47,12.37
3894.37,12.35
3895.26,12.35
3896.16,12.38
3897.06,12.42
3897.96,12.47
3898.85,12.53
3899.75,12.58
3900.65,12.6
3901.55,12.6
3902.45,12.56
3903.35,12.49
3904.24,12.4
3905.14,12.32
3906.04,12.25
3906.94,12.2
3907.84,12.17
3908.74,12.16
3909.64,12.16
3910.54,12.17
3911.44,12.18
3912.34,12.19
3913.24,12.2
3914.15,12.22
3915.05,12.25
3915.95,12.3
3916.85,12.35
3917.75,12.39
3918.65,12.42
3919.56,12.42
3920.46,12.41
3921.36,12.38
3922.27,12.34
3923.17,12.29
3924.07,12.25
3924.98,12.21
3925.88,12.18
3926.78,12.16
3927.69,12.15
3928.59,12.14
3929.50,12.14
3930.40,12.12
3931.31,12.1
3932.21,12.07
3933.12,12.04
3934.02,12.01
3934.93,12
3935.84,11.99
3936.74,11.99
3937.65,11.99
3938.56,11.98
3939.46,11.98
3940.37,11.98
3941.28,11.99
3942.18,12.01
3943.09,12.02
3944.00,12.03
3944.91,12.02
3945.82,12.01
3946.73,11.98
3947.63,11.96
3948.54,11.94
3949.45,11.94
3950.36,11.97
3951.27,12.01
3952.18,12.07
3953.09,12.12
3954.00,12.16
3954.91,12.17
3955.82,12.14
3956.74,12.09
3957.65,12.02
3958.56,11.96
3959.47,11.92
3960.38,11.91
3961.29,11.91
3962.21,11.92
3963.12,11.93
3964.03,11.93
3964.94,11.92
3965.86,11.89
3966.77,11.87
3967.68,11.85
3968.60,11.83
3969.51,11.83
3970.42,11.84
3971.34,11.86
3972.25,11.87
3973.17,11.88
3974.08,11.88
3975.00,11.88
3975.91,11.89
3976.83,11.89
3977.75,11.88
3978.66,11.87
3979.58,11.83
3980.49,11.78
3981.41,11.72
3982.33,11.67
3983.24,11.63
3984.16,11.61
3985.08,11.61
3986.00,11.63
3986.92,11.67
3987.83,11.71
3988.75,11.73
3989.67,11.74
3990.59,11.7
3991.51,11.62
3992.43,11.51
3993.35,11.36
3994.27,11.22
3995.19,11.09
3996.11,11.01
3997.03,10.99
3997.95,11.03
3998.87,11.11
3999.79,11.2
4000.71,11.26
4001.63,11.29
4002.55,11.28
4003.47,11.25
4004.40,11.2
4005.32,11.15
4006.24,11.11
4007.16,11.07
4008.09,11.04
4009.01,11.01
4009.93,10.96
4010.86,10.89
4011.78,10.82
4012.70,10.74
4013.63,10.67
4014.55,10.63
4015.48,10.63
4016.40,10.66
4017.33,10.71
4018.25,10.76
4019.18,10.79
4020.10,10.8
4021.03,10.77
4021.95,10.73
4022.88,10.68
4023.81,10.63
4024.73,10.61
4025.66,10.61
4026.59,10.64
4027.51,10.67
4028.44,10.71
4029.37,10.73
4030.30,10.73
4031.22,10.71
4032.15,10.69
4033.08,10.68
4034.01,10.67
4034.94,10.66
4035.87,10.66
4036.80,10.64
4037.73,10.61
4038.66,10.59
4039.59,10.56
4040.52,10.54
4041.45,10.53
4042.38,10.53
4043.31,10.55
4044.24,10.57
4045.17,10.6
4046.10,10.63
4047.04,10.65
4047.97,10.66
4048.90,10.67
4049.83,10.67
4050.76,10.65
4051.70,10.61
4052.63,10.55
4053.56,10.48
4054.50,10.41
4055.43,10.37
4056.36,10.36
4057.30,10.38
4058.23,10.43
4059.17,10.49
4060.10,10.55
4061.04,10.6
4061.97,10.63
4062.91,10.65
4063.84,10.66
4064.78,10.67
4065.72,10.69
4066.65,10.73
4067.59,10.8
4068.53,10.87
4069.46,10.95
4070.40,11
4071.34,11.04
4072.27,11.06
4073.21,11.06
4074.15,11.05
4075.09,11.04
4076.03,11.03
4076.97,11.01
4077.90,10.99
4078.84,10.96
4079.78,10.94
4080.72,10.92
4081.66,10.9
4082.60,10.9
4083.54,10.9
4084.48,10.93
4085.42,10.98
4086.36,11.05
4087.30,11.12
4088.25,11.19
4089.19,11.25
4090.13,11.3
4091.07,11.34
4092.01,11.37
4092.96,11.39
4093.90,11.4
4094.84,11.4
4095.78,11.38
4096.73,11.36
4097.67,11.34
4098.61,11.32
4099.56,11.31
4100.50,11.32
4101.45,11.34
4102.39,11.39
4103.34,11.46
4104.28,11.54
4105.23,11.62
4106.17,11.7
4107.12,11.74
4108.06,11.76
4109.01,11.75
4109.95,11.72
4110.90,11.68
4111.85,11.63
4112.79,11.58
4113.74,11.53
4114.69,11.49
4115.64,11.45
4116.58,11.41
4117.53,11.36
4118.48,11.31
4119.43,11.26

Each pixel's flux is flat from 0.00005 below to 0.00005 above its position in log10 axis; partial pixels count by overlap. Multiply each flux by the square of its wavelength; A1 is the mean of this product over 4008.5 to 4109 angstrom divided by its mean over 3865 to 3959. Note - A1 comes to 0.9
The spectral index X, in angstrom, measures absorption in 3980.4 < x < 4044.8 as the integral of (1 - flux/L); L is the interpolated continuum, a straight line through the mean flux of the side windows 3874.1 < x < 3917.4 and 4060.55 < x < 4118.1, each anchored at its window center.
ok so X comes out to 4.1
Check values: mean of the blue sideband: 12.6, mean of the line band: 11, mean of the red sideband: 11.2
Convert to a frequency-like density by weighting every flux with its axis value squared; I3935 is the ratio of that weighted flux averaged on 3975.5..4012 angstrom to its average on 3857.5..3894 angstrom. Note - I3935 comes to 0.9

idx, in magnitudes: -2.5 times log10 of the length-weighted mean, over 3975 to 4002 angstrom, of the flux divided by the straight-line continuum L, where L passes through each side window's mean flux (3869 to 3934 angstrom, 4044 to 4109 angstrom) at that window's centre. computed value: 0.02 mag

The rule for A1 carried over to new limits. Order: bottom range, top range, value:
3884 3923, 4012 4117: 0.95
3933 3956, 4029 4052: 0.93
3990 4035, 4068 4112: 1.07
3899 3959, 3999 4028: 0.93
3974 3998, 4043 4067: 0.94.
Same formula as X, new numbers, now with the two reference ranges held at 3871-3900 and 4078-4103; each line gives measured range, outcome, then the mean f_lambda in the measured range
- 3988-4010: 1.20 angstrom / 11.3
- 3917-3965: 1.10 angstrom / 12.1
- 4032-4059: 2.27 angstrom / 10.6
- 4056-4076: 1.09 angstrom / 10.8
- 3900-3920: 0.46 angstrom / 12.3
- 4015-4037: 1.89 angstrom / 10.7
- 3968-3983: 0.32 angstrom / 11.8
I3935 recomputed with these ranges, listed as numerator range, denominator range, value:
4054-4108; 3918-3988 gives 0.98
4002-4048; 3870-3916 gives 0.91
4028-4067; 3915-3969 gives 0.93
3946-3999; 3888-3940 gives 0.99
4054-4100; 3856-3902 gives 0.93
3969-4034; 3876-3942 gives 0.95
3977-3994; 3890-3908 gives 0.98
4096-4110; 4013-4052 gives 1.12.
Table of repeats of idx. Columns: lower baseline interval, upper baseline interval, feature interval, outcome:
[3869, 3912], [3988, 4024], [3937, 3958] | -0.01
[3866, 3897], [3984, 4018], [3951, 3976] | -0.02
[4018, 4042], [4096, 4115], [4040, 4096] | 0.03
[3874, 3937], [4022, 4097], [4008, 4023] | 0.05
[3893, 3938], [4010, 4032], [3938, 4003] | -0.03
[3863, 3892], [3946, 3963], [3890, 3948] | 0.02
